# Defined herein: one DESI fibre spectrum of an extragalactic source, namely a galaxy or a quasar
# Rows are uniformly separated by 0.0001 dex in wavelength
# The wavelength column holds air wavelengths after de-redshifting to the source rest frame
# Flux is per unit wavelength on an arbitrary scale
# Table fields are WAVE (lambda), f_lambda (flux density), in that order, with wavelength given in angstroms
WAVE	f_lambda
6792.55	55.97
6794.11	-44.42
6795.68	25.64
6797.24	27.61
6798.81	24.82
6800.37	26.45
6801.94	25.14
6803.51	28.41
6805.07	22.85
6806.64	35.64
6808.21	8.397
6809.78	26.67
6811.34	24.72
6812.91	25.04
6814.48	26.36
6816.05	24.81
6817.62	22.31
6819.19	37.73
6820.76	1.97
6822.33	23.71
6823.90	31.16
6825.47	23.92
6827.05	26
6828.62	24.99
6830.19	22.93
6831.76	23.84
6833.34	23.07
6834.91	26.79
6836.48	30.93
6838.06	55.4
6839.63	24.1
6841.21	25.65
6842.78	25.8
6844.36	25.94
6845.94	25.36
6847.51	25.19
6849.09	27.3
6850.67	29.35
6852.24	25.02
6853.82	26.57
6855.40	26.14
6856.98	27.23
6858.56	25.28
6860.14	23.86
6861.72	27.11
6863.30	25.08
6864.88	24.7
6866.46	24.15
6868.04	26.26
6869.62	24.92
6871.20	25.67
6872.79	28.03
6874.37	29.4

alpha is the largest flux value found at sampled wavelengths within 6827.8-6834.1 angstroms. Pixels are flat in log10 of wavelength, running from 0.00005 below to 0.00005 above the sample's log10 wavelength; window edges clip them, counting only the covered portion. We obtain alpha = 24.99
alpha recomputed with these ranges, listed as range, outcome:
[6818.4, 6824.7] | 37.73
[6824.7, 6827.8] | 26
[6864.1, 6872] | 26.26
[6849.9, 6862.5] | 29.35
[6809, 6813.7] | 26.67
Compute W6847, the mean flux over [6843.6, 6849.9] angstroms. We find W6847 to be 25.9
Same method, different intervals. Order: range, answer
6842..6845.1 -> 25.8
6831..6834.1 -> 23.4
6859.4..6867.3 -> 25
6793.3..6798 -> 3.19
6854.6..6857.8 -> 26.6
